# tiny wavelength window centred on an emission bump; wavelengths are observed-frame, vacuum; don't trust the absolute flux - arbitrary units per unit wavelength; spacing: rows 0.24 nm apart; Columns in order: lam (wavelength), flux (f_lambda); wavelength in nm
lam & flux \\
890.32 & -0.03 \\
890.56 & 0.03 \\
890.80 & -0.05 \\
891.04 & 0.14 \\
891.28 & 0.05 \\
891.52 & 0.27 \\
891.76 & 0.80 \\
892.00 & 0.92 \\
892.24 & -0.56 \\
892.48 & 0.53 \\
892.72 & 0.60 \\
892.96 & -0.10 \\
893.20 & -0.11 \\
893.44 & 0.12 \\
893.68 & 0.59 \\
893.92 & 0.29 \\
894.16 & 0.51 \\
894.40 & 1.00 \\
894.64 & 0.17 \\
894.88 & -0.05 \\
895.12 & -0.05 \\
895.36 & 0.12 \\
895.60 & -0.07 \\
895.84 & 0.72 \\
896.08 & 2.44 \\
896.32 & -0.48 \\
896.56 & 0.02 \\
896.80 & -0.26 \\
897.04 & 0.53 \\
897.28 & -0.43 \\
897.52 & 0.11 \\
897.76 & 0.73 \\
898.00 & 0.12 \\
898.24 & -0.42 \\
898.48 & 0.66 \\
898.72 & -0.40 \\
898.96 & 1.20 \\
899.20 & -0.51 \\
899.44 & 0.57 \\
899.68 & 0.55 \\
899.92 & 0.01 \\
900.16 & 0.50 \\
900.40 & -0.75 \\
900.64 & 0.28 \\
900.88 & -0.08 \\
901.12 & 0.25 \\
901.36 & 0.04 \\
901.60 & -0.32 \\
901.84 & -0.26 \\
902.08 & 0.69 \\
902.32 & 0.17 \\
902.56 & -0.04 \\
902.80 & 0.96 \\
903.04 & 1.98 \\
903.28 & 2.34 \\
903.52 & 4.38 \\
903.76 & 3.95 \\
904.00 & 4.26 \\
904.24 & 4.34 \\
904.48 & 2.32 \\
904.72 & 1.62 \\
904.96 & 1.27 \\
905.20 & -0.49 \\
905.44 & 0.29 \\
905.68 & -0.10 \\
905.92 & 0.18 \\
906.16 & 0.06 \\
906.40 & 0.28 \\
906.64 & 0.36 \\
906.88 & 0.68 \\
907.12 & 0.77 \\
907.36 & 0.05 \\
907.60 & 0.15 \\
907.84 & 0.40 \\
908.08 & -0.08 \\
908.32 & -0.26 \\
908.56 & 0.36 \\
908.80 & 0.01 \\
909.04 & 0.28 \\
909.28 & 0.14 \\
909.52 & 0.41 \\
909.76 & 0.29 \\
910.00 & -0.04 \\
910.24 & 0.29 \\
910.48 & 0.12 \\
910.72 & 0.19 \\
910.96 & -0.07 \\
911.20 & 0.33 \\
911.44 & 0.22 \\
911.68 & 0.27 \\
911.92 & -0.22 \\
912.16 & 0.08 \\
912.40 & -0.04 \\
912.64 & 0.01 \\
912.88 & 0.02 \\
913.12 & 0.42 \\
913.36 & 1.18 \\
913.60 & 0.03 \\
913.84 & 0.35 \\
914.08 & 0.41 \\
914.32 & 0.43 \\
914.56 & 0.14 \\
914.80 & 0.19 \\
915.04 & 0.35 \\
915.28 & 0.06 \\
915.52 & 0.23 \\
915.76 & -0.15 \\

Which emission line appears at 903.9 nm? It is [O II]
